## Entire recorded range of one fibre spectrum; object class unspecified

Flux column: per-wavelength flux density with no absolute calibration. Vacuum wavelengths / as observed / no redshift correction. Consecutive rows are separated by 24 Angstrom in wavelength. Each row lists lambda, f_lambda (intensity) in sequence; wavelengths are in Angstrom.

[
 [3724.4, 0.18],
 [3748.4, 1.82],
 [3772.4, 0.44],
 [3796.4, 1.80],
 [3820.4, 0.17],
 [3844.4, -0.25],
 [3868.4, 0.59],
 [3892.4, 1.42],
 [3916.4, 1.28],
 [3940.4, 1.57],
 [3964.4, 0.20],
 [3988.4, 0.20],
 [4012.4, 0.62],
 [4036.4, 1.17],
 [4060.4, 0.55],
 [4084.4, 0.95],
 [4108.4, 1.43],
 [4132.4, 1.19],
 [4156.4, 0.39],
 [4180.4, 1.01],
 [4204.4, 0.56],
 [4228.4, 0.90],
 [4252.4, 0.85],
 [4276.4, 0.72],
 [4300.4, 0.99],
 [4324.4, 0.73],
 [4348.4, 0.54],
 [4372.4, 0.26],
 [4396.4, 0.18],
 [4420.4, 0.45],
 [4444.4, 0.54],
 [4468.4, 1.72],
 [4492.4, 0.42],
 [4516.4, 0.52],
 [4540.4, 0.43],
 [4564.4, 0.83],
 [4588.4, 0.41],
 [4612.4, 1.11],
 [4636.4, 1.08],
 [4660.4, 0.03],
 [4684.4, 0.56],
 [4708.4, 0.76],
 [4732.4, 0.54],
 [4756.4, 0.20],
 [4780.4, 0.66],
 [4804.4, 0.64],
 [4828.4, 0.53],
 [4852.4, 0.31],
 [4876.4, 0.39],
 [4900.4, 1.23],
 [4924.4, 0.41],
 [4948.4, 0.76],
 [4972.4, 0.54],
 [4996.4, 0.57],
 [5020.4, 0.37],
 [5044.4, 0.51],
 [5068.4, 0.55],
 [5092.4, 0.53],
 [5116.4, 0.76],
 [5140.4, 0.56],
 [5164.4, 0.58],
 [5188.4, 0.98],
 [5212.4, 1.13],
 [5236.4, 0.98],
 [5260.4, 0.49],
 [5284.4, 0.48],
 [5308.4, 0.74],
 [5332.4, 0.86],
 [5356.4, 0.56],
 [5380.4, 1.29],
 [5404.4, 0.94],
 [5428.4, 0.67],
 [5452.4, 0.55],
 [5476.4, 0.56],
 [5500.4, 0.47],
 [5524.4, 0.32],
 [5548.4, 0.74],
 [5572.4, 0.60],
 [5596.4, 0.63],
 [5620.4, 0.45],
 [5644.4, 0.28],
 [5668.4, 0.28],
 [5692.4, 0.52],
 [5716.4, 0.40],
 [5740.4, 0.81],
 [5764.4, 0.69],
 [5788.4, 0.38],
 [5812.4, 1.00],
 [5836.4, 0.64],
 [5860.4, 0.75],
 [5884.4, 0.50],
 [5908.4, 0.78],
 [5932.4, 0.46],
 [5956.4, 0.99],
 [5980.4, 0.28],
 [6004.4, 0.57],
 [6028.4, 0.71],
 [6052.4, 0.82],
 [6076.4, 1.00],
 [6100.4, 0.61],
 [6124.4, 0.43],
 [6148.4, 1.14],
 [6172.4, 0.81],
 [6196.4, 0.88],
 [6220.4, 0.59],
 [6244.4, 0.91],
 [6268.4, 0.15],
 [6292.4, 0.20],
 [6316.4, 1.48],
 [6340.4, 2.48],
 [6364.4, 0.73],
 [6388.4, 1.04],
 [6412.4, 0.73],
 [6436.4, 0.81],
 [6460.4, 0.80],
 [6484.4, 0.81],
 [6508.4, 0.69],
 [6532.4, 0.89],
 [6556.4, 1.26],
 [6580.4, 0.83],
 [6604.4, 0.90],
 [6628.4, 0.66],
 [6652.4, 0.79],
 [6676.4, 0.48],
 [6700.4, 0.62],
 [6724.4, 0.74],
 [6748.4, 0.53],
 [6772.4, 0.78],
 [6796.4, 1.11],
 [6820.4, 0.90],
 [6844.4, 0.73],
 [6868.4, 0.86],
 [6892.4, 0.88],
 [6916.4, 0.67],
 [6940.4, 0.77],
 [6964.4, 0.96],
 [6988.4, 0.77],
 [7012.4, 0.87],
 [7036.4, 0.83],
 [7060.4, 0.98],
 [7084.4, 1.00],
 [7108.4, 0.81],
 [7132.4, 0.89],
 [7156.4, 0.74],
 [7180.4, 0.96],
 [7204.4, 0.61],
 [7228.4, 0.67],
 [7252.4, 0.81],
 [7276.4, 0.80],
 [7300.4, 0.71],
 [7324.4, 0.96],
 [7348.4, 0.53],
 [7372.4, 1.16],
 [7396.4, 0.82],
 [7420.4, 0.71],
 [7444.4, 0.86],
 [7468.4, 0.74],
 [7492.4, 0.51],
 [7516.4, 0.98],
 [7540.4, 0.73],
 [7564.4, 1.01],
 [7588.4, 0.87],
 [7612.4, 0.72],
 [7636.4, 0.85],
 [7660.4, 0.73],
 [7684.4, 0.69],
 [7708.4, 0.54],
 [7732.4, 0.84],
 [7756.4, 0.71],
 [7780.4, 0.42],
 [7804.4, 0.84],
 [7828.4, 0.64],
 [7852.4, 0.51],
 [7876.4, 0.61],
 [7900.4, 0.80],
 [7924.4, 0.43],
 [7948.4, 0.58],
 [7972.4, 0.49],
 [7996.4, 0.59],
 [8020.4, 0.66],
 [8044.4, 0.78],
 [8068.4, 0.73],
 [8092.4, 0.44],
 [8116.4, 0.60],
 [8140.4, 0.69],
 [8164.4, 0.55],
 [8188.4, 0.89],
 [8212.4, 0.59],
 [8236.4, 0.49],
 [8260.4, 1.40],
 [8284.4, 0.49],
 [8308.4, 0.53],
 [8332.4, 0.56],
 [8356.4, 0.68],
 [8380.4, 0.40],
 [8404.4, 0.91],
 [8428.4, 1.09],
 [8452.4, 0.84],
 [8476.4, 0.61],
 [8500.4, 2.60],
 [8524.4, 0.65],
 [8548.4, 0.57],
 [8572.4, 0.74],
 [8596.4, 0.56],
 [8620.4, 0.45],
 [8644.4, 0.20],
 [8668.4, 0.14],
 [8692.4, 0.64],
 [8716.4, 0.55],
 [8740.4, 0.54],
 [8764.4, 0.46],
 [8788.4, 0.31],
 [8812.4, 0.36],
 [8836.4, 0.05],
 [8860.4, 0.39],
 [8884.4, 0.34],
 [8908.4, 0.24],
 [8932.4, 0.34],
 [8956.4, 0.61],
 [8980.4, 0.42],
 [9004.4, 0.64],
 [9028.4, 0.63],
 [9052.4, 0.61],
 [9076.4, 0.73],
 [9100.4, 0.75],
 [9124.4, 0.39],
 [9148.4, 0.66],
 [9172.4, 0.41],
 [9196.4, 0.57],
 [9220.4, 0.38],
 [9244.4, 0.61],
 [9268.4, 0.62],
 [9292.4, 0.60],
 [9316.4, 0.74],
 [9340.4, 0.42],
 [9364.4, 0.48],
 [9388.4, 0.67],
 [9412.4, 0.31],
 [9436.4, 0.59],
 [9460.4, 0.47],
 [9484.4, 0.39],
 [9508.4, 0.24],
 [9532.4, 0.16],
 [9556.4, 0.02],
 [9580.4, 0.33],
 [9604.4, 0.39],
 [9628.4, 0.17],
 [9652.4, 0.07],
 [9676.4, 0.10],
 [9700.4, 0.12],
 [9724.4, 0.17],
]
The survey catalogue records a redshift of 0.698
